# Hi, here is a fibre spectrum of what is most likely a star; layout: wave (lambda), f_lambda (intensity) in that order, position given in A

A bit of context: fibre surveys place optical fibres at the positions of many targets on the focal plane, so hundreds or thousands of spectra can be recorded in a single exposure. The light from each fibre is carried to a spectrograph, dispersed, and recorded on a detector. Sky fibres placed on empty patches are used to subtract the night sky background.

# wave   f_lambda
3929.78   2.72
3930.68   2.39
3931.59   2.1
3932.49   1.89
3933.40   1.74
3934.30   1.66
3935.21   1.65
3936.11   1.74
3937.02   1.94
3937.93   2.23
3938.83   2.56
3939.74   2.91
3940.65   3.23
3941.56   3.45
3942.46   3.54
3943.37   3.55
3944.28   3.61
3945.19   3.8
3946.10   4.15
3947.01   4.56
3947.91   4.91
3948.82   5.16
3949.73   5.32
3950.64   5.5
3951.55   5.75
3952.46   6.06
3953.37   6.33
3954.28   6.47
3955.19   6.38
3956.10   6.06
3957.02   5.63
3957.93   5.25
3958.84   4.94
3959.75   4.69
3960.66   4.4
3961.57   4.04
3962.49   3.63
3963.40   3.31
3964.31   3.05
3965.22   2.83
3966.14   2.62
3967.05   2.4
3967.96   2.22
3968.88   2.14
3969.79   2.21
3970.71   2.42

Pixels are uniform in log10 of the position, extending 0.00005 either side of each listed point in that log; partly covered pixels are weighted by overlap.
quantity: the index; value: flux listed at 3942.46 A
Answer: 3.54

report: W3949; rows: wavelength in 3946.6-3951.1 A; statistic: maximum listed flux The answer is 5.5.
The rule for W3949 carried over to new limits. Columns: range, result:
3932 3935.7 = 1.89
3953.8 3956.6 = 6.47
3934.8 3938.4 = 2.23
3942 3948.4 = 4.91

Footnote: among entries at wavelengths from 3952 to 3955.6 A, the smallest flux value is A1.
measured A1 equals 6.06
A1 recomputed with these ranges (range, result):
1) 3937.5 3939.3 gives 2.23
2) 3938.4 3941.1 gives 2.56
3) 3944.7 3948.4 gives 3.8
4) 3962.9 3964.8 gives 3.05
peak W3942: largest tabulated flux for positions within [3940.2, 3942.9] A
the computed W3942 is 3.54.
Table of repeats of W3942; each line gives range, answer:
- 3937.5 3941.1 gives 3.23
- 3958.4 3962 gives 4.94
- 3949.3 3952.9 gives 6.06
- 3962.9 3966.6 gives 3.31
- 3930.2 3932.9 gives 2.39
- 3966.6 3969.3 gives 2.4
